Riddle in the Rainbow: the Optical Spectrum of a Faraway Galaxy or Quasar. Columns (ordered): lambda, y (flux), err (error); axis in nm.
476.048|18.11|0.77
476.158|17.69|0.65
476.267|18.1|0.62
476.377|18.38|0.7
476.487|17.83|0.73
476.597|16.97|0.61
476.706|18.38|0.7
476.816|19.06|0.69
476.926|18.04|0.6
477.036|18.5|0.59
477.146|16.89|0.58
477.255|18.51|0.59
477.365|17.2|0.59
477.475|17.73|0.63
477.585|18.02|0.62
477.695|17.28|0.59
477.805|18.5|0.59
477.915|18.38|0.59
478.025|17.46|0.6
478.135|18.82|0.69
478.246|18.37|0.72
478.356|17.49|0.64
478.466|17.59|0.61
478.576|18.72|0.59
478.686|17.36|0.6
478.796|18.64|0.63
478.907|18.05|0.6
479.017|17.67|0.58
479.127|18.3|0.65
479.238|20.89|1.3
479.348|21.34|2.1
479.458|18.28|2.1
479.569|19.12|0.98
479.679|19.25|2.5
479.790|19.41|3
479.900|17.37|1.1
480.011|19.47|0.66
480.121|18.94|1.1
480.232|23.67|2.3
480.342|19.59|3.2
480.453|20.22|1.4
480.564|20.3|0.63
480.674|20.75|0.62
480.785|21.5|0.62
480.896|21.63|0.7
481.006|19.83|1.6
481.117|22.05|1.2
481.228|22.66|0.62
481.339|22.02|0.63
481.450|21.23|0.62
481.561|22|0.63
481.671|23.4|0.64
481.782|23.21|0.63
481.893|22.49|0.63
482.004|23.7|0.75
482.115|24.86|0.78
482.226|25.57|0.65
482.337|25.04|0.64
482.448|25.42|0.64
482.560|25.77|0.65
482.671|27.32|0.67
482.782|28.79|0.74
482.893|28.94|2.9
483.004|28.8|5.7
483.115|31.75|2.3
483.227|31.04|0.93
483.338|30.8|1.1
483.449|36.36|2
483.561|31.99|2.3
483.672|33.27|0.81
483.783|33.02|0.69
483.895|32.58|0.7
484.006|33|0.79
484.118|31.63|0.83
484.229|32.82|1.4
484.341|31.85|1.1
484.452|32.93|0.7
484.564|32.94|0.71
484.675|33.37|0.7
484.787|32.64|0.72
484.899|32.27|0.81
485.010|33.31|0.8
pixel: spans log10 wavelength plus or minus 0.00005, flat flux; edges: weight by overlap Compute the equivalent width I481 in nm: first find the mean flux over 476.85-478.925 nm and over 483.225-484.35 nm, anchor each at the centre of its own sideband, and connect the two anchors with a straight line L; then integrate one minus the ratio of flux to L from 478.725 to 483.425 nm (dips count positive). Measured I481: 0.59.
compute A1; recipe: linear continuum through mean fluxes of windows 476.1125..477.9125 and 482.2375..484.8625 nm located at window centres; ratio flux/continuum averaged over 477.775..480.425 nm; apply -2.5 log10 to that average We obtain 0.17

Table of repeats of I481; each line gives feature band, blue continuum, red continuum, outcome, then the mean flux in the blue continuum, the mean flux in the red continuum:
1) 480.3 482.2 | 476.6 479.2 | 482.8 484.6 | 0.306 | 18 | 32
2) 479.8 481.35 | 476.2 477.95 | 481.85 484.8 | 0.254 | 18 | 29.9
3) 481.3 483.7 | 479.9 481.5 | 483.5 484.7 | 0.025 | 20.9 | 32.7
